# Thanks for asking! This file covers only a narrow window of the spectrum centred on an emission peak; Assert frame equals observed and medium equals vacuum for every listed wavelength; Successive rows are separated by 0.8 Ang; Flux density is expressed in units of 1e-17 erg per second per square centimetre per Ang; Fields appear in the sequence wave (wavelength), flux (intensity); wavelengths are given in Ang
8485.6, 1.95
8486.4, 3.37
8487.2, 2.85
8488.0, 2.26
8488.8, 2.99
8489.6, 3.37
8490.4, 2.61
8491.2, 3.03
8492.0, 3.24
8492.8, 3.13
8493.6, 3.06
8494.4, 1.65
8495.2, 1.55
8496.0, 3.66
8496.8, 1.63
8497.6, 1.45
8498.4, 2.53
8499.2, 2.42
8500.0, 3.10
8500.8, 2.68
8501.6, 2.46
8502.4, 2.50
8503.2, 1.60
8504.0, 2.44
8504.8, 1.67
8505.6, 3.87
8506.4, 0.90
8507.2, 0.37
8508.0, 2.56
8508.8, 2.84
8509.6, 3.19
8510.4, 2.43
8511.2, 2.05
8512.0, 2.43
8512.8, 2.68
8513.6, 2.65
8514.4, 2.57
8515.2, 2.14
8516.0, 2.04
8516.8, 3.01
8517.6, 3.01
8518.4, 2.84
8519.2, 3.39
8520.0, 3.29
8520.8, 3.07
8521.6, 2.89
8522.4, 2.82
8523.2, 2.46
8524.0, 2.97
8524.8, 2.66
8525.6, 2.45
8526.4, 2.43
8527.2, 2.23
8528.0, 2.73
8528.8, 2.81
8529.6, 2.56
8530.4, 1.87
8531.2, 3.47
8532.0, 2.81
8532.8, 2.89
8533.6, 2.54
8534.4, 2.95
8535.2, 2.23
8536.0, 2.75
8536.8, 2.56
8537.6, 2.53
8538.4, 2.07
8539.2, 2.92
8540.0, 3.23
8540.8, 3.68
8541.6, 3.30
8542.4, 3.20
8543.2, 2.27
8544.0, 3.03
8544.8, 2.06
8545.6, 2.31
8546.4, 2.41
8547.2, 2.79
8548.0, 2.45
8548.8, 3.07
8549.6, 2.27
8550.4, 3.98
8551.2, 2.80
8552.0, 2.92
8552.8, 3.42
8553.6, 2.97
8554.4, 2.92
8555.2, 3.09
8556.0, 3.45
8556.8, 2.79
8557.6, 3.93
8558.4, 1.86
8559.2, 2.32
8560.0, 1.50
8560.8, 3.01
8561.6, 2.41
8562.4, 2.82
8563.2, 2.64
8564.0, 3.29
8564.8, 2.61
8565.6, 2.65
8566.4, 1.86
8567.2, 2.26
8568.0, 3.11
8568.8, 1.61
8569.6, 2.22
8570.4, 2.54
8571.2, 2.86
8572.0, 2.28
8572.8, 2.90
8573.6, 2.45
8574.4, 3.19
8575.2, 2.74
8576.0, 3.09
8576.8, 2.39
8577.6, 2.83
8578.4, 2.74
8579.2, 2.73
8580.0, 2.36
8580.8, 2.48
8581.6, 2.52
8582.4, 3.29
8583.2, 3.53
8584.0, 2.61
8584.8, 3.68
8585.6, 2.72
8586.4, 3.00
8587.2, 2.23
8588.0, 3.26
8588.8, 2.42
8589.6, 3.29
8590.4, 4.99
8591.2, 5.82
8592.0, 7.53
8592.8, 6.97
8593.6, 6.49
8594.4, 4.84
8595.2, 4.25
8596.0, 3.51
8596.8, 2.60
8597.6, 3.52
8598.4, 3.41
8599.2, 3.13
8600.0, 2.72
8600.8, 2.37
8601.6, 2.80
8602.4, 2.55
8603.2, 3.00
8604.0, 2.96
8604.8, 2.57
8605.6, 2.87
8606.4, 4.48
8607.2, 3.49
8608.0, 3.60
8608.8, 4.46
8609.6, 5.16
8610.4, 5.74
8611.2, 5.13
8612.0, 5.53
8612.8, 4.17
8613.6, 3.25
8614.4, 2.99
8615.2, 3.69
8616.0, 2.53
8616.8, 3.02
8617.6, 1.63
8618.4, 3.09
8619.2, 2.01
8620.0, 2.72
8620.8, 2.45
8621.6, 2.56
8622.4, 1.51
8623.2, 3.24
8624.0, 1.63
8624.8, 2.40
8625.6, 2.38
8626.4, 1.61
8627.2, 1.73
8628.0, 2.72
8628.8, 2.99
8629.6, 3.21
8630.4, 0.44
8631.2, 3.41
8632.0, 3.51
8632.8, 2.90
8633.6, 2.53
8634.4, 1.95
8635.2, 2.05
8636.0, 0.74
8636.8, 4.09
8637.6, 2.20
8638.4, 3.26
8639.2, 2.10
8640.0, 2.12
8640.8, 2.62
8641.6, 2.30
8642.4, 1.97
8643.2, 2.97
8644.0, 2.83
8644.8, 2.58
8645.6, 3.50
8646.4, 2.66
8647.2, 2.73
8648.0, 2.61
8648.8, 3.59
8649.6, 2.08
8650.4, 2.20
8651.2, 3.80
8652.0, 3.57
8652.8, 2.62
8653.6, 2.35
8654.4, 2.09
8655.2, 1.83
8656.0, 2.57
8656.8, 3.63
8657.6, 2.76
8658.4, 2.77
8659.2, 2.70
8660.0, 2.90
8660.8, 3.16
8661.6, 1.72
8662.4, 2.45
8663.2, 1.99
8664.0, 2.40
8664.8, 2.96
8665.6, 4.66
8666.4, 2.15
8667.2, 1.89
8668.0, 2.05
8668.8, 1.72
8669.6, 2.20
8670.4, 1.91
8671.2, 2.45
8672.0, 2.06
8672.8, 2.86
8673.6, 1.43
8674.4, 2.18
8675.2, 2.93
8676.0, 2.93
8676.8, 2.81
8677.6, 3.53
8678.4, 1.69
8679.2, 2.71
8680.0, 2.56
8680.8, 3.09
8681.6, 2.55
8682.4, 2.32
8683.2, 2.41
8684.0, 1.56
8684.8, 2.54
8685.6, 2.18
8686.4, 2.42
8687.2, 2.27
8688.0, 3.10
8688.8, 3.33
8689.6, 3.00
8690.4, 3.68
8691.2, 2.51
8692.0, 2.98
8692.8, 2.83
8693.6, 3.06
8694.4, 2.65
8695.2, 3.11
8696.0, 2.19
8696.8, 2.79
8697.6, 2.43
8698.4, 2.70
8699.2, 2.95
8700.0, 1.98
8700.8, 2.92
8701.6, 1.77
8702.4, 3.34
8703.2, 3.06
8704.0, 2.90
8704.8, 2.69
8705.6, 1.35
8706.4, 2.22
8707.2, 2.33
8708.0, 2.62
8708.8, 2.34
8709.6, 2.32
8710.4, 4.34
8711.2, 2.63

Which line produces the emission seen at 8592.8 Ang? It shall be [S II]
